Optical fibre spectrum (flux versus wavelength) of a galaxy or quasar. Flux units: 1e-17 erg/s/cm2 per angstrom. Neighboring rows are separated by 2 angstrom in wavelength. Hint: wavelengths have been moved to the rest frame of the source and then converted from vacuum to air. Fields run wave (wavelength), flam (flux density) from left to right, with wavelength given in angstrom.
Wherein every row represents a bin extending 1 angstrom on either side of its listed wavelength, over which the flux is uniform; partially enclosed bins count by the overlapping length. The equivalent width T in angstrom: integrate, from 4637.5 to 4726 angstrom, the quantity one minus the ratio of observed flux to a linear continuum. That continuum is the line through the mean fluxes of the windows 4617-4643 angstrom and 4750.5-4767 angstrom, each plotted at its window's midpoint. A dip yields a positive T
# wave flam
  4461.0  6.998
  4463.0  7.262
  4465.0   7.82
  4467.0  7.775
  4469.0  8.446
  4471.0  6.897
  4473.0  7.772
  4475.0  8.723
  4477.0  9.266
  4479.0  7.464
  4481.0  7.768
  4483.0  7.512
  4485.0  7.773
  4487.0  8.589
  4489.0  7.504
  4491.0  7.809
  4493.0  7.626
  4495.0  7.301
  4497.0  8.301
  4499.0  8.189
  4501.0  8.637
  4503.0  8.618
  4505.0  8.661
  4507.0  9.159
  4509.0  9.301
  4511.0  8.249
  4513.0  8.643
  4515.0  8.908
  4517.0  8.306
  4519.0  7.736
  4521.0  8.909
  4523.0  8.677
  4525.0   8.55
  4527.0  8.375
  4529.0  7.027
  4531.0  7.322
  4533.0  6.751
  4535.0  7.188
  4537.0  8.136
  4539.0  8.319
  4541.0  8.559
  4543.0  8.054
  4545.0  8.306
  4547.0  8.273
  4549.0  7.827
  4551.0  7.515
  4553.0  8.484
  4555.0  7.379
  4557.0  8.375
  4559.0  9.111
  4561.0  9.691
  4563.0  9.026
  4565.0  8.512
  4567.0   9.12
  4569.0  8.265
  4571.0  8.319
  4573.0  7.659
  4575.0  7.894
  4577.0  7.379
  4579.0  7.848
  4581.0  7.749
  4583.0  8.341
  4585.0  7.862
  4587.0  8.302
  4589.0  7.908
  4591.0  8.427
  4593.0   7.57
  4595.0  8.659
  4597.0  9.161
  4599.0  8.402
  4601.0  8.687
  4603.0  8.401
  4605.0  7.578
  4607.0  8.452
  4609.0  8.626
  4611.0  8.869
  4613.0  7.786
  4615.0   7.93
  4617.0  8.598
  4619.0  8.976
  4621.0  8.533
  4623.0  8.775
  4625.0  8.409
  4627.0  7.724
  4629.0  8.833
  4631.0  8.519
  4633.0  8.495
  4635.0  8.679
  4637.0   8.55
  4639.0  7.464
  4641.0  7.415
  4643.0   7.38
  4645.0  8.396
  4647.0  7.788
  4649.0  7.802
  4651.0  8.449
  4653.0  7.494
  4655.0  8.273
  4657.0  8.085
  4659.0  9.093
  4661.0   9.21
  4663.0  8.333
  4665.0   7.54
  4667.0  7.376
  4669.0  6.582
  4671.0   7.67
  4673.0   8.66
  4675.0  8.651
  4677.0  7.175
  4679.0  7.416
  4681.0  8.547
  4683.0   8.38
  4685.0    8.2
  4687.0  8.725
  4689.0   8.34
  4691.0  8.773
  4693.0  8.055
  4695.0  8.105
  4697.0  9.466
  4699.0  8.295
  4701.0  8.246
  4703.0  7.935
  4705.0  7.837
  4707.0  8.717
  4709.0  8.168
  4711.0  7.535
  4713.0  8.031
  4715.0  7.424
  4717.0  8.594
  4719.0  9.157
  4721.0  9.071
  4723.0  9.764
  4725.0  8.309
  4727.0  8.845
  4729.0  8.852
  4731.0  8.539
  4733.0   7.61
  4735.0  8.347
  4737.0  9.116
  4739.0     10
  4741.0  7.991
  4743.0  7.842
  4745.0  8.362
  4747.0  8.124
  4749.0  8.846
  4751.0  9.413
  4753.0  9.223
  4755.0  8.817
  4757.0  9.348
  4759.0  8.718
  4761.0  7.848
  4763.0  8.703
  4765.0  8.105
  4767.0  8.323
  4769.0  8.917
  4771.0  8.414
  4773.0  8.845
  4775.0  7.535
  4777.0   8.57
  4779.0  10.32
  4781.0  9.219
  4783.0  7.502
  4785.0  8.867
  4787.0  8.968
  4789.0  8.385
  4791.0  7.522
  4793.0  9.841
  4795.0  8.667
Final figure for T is 3.24 angstrom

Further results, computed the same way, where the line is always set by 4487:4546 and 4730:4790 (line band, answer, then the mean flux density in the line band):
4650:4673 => 1.12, 8.04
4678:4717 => 1.30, 8.23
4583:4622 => -0.06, 8.35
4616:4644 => 0.26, 8.31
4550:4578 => -0.23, 8.34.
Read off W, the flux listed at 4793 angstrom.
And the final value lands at 9.841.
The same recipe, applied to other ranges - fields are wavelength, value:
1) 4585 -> 7.862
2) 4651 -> 8.449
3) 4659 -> 9.093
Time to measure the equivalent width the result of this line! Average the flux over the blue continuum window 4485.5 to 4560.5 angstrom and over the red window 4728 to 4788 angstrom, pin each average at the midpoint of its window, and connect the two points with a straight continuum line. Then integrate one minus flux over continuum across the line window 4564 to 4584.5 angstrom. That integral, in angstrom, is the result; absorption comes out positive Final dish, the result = 0.5 angstrom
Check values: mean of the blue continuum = 8.19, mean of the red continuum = 8.64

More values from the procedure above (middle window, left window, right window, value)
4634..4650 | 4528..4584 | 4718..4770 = 0.83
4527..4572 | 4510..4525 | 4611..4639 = 1.63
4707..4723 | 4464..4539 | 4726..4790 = 0.28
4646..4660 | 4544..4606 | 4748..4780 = 0.53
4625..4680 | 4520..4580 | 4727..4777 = 2.16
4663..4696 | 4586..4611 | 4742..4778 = 1.71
